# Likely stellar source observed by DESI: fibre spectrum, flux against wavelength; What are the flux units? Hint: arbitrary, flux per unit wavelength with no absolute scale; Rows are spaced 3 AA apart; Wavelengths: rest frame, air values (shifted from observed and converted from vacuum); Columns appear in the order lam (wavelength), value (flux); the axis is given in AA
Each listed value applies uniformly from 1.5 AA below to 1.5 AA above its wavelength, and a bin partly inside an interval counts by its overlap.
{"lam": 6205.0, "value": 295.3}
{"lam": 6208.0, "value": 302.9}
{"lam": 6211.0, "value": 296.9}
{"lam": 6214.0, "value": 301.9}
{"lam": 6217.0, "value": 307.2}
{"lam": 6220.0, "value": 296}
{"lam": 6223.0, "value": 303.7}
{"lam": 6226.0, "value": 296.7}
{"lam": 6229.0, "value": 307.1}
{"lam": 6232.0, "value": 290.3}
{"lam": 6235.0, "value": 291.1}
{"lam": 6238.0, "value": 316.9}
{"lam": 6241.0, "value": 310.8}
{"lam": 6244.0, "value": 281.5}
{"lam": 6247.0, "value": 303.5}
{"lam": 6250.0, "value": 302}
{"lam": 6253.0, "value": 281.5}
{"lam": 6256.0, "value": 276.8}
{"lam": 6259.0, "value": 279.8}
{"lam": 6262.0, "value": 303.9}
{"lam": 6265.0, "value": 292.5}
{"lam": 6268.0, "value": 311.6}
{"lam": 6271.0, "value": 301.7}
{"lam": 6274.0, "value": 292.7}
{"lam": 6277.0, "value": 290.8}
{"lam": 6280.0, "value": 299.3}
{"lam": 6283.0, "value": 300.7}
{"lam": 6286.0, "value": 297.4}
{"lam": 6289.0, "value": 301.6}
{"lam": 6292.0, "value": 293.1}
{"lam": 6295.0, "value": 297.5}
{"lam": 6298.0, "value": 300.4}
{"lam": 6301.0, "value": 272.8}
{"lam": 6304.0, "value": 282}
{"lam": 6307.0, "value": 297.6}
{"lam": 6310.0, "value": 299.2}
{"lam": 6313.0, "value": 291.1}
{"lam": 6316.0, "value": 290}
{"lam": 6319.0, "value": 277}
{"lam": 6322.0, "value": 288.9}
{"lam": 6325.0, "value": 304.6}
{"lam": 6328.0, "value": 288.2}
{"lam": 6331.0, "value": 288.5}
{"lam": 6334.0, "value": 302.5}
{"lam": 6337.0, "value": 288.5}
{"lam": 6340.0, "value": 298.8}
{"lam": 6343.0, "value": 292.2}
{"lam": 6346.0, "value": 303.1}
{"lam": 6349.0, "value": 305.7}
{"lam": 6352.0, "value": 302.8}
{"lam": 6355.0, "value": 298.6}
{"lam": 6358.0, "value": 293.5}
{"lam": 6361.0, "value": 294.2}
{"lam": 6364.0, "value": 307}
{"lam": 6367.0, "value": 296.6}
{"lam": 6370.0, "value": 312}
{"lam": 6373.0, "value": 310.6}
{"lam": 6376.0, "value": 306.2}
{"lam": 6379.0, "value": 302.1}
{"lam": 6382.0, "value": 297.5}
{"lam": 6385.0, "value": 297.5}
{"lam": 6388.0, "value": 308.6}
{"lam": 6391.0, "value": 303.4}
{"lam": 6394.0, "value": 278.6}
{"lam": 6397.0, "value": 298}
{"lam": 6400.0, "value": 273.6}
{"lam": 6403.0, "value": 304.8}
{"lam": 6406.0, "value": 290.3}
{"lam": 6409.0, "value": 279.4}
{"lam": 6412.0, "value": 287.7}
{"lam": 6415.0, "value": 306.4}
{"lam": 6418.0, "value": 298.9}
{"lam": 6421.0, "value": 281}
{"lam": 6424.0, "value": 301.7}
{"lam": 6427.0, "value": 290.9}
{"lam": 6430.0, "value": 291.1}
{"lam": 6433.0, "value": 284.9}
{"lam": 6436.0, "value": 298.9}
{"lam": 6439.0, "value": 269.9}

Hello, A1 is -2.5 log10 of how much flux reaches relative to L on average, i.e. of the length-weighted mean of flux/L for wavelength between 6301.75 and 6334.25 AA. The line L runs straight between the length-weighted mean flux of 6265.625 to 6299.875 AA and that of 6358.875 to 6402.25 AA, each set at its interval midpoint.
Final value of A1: 0.03 mag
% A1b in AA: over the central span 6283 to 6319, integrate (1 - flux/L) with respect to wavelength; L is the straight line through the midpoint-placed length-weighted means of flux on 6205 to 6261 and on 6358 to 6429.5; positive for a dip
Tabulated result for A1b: 0.52 AA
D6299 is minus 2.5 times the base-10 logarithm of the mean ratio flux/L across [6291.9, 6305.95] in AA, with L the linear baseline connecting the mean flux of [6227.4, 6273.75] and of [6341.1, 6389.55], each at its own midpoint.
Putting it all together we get 0.04 mag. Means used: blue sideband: 297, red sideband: 302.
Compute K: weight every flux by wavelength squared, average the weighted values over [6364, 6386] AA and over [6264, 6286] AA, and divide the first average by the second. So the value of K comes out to 1.0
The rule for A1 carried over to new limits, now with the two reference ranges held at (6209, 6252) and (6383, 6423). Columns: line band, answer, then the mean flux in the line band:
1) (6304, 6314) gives 0.01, 294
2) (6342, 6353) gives -0.02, 301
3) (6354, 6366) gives -0.01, 298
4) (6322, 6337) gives 0.01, 294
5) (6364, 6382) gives -0.04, 305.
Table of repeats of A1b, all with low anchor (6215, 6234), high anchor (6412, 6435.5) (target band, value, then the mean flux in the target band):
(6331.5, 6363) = -0.2 AA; 298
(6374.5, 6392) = -0.5 AA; 303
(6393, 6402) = 0.3 AA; 285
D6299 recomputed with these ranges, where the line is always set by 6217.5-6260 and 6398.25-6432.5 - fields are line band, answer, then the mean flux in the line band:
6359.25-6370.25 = -0.03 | 301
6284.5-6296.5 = -0.01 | 297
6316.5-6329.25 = 0.02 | 290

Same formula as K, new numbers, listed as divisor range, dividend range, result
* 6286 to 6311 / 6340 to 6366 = 1.04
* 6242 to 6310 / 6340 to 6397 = 1.05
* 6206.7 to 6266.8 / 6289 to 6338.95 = 1.01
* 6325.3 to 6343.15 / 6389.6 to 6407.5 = 1.01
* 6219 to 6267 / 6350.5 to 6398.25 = 1.06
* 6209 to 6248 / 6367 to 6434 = 1.04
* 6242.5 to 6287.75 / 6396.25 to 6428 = 1.04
